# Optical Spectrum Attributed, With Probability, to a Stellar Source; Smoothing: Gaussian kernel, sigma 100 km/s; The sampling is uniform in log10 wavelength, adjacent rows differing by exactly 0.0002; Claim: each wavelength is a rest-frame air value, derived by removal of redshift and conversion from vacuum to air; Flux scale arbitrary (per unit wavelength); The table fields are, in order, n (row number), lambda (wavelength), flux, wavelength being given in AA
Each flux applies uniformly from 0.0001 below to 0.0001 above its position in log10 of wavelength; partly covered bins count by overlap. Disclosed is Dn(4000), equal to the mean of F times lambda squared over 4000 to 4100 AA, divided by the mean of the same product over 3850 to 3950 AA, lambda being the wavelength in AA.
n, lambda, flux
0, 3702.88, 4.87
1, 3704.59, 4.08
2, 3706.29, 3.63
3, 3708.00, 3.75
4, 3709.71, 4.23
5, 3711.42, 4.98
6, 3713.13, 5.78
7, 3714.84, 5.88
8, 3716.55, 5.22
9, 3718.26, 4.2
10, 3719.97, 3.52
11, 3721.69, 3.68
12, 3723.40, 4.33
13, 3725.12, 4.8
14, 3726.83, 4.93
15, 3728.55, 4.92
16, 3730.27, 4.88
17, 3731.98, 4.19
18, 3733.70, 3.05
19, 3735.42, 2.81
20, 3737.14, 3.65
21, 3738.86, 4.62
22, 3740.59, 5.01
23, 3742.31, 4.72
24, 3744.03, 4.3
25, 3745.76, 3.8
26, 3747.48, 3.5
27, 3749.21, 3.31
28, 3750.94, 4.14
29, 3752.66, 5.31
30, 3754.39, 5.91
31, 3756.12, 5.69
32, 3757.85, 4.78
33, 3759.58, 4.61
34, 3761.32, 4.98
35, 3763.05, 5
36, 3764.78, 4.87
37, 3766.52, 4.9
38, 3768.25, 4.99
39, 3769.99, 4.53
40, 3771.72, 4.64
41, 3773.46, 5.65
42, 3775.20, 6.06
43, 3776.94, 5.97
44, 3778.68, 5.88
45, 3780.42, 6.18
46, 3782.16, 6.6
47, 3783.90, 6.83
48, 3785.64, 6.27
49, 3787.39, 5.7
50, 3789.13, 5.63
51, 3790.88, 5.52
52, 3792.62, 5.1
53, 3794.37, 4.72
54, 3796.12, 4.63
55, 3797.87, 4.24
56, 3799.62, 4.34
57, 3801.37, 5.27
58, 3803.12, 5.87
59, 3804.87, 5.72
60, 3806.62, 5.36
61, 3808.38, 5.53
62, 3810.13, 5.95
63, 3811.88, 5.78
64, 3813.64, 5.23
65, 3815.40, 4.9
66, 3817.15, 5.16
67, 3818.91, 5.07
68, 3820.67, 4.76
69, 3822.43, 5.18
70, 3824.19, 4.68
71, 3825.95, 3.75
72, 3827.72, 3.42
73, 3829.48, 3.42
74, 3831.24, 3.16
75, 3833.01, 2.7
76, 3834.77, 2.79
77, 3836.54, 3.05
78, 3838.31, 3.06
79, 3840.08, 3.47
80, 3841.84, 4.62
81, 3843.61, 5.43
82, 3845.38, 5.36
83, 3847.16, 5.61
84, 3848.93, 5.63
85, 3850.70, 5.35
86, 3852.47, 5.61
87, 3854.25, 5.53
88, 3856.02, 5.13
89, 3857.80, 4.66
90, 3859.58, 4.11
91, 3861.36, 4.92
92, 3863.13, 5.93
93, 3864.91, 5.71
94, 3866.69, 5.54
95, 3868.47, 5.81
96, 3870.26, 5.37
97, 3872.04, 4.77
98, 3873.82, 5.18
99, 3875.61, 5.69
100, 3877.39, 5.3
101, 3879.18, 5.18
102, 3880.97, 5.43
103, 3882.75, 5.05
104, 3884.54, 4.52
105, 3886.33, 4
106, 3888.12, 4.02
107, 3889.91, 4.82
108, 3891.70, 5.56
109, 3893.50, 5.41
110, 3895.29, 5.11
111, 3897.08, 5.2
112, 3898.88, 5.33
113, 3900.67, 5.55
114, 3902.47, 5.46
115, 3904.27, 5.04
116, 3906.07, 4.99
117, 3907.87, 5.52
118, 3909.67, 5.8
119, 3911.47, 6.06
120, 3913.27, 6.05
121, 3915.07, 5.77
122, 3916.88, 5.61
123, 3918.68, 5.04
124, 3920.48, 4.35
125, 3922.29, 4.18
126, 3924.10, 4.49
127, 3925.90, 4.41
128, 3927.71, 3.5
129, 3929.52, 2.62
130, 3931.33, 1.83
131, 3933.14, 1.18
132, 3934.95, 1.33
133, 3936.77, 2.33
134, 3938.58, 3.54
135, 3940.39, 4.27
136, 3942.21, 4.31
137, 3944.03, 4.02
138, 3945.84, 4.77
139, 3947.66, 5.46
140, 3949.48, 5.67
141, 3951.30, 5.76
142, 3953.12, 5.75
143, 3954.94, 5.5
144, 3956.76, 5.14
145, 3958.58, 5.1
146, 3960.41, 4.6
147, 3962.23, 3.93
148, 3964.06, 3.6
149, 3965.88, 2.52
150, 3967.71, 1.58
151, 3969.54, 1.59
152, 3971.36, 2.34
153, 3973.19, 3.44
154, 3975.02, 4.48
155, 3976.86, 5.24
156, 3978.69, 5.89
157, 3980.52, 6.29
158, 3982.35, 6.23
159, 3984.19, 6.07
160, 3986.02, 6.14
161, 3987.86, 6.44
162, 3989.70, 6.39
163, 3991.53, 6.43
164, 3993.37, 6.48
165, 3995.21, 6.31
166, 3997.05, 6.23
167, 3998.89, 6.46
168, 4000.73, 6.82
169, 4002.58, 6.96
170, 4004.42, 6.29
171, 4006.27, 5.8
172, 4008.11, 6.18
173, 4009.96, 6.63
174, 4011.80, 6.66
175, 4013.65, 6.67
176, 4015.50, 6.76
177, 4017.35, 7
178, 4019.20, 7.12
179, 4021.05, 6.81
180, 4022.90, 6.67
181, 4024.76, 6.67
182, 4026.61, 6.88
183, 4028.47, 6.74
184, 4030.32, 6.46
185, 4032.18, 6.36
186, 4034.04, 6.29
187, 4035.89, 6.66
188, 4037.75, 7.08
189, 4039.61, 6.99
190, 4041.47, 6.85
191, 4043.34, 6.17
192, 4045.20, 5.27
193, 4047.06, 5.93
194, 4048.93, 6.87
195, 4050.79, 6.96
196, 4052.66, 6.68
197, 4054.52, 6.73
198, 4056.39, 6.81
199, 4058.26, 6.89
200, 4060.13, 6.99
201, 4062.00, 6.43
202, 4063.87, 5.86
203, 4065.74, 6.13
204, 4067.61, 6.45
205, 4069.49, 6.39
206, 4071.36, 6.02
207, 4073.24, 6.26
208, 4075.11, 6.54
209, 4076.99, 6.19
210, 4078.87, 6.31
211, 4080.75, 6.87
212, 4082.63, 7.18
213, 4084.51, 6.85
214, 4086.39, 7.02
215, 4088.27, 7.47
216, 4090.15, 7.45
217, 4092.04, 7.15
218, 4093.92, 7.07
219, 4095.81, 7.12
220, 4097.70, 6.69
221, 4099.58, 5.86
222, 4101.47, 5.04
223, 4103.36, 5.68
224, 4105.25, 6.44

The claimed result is 1.5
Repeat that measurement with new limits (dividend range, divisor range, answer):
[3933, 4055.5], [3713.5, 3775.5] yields 1.38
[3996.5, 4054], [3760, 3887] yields 1.45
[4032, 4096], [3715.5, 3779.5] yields 1.68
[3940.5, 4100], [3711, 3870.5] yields 1.40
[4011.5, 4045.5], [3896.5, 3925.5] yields 1.34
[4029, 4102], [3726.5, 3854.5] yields 1.57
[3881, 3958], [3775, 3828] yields 0.92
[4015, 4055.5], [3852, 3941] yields 1.50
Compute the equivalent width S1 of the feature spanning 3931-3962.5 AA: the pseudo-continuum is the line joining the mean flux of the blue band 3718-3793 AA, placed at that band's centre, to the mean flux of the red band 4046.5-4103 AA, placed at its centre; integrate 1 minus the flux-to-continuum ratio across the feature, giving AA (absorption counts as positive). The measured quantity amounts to 9.2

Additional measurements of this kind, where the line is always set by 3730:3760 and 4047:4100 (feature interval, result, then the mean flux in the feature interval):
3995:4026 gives -1.83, 6.6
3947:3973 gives 7.59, 4.15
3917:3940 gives 9.38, 3.34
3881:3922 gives 2.04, 5.18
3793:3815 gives -2.08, 5.21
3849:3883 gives -0.59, 5.29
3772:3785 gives -4.32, 6.1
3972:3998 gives 0.99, 5.83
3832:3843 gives 3.67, 3.33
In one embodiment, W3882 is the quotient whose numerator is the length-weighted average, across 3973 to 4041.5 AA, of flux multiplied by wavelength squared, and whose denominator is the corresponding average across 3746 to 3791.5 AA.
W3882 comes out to 1.37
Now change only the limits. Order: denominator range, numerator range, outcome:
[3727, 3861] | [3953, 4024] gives 1.27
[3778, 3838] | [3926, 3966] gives 0.87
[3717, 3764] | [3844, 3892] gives 1.26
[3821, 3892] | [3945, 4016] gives 1.22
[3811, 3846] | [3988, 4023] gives 1.69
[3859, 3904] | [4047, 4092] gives 1.42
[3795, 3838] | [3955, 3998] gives 1.17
